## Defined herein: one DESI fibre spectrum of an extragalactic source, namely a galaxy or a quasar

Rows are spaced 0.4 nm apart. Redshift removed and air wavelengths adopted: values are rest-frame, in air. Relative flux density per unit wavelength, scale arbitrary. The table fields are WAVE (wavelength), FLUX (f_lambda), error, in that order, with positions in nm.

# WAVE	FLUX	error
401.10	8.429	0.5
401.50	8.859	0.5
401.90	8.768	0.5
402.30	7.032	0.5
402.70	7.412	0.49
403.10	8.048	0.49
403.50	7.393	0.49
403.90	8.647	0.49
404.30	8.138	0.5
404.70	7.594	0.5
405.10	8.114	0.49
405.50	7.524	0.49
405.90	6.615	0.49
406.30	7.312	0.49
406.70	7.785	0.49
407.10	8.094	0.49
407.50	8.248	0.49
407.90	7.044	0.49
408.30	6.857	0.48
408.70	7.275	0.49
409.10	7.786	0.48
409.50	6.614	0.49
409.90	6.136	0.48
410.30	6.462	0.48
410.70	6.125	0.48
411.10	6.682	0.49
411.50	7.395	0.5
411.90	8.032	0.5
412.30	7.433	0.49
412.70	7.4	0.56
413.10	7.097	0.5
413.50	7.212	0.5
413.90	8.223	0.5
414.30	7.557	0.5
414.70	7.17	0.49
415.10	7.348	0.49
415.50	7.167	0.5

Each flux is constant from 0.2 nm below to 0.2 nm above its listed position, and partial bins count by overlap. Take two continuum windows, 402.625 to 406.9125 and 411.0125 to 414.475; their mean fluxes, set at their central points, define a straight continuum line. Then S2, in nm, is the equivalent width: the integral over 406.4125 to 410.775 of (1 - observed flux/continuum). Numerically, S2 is 0.25 nm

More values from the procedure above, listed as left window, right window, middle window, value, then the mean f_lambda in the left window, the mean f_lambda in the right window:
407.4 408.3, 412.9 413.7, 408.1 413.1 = 0.176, 7.4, 7.15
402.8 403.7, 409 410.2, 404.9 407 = -0.063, 7.69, 6.73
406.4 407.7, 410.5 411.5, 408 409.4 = 0.031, 7.99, 6.6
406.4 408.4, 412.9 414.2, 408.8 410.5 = 0.181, 7.63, 7.51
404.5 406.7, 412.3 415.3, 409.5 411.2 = 0.247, 7.46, 7.43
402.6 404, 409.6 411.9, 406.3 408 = -0.124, 7.85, 6.69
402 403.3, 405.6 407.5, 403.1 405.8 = -0.105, 7.6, 7.54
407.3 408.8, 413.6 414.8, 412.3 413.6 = 0.056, 7.36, 7.65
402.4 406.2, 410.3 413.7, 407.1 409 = -0.009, 7.69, 7.13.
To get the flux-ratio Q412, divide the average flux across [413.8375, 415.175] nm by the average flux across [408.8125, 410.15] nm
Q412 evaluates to 1.10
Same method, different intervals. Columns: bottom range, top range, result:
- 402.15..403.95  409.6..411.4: 0.84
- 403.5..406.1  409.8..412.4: 0.89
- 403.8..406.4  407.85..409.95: 0.91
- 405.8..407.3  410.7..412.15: 0.96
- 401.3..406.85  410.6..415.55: 0.94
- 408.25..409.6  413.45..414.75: 1.06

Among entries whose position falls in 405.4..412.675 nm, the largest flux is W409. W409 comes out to 8.248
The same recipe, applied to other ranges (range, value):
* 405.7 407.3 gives 8.094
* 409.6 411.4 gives 6.682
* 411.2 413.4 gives 8.032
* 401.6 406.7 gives 8.768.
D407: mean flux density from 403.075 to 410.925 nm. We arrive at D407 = 7.37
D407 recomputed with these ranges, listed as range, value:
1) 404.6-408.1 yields 7.59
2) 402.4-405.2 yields 7.87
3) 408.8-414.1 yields 7.13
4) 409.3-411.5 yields 6.49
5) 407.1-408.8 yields 7.45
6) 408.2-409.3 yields 7.35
